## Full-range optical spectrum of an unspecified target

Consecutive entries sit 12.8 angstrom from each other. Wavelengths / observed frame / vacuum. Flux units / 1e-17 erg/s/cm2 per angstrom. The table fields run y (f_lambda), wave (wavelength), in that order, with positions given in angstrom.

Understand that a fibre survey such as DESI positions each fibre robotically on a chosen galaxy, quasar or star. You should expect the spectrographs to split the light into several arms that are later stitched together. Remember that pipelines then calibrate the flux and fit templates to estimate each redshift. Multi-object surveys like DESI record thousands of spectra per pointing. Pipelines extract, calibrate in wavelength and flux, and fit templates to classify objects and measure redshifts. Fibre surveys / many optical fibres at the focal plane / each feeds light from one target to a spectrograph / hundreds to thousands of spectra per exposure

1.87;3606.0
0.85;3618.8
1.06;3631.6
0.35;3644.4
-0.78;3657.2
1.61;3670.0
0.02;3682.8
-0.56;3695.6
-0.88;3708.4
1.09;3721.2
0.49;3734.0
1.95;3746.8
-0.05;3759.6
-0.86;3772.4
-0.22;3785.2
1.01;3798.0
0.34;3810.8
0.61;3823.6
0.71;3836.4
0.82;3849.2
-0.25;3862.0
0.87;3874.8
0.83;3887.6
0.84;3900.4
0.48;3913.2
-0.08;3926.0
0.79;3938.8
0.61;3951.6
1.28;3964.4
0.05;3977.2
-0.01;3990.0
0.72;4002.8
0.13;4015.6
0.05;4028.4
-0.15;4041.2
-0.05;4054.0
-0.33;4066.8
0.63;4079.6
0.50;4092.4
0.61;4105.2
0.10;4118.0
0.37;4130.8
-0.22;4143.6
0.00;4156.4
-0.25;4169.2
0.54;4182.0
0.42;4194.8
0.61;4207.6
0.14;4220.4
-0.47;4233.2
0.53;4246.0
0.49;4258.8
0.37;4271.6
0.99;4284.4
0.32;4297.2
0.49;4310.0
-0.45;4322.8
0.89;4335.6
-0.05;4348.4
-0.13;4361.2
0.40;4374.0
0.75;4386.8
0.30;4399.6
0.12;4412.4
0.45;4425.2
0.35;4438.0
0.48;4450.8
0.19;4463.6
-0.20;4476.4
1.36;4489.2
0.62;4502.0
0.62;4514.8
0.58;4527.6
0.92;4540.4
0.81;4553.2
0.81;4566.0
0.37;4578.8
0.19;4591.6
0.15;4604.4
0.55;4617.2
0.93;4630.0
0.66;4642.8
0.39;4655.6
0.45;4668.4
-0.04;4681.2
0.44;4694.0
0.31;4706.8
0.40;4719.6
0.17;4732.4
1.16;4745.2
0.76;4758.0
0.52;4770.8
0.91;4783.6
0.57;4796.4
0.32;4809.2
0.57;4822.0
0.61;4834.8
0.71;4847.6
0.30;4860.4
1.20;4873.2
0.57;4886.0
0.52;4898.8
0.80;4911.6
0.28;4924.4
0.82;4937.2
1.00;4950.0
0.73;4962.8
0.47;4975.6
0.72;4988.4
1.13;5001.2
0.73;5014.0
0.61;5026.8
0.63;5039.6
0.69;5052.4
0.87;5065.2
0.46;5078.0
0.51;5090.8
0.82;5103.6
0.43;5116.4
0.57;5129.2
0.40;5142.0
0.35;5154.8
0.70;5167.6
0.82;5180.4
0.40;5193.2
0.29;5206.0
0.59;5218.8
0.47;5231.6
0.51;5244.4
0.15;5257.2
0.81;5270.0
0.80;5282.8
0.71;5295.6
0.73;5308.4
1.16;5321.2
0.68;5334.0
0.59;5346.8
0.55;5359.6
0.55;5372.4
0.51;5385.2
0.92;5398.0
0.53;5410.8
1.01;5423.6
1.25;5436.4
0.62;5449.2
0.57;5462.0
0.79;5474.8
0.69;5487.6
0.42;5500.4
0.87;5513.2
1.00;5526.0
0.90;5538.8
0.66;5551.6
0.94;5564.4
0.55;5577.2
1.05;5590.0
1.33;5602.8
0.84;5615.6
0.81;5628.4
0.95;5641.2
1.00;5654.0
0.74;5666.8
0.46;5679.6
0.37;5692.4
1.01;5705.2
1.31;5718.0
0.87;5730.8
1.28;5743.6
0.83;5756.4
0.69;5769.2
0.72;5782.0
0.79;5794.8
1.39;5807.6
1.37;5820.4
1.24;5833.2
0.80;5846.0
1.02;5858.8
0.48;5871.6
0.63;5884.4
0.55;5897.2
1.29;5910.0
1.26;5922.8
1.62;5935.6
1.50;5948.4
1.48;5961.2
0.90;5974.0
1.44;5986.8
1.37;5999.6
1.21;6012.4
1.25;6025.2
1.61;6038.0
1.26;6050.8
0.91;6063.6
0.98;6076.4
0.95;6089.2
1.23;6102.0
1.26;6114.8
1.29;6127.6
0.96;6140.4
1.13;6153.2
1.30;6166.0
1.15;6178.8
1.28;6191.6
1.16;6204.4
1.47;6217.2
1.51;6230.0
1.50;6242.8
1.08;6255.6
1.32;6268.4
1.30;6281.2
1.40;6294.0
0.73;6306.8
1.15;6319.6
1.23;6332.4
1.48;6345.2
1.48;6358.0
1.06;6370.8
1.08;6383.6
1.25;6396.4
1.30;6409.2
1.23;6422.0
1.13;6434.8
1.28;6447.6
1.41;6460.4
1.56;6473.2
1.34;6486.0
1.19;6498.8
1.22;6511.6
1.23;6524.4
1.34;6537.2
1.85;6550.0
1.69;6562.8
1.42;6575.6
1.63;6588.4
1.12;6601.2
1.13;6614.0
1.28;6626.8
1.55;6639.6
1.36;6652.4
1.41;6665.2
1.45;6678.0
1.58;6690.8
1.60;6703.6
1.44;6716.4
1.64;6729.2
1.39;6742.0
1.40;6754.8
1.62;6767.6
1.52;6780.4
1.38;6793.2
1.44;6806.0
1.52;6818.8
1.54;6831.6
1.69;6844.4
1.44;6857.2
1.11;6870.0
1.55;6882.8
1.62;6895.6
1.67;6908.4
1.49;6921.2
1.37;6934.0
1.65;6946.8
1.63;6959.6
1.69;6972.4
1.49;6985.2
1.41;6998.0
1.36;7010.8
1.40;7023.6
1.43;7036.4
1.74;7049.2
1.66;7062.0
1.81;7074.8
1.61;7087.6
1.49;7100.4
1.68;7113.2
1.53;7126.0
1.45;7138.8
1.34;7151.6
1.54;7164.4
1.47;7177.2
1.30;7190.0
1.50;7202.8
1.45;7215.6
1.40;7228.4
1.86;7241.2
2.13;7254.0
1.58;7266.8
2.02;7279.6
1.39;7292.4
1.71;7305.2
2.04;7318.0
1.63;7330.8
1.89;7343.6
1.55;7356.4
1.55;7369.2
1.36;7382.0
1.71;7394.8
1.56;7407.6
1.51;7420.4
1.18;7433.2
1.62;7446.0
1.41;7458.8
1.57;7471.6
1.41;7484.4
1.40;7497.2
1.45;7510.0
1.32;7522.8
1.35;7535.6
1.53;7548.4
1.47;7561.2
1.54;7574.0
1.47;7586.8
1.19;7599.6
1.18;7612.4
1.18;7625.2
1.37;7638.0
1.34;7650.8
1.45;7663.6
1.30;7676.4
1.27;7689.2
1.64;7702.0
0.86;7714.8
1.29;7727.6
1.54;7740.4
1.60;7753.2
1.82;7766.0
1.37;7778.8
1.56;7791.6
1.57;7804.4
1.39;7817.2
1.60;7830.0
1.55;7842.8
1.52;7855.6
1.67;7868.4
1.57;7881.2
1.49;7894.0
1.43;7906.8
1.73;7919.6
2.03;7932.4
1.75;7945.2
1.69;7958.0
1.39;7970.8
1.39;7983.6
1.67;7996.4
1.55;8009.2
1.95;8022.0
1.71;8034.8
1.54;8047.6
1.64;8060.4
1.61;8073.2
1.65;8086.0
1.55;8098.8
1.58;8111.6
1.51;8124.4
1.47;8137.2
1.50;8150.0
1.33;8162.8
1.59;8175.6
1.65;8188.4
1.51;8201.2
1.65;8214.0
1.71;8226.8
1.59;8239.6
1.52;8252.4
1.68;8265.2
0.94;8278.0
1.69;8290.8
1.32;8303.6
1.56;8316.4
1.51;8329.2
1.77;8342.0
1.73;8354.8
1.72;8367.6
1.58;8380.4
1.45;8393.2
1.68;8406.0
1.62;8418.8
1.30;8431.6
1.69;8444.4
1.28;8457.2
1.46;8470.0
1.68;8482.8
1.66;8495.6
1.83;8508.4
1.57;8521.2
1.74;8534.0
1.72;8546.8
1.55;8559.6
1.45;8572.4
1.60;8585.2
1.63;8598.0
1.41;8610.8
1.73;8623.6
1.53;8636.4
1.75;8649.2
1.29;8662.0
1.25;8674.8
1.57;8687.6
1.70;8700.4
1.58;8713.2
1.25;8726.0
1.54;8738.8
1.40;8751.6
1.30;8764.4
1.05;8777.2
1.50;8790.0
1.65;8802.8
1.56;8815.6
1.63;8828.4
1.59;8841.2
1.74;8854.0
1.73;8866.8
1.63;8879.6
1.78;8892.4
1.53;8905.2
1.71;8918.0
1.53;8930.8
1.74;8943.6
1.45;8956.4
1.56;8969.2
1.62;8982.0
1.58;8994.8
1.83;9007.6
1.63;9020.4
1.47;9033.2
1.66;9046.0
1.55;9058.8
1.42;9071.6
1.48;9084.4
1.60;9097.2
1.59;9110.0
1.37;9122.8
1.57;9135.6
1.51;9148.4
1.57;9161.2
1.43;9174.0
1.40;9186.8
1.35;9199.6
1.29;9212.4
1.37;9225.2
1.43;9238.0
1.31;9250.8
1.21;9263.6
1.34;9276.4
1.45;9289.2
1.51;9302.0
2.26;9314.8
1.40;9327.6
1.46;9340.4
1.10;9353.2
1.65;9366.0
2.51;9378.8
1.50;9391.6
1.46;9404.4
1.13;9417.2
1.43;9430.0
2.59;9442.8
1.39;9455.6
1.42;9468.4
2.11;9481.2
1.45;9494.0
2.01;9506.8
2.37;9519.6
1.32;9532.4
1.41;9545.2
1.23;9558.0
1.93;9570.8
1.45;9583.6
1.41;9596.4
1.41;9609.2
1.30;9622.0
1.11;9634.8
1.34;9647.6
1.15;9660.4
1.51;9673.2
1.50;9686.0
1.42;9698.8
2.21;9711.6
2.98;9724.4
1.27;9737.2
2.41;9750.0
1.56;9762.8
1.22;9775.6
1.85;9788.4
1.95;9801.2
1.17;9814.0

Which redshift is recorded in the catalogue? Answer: 0.48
